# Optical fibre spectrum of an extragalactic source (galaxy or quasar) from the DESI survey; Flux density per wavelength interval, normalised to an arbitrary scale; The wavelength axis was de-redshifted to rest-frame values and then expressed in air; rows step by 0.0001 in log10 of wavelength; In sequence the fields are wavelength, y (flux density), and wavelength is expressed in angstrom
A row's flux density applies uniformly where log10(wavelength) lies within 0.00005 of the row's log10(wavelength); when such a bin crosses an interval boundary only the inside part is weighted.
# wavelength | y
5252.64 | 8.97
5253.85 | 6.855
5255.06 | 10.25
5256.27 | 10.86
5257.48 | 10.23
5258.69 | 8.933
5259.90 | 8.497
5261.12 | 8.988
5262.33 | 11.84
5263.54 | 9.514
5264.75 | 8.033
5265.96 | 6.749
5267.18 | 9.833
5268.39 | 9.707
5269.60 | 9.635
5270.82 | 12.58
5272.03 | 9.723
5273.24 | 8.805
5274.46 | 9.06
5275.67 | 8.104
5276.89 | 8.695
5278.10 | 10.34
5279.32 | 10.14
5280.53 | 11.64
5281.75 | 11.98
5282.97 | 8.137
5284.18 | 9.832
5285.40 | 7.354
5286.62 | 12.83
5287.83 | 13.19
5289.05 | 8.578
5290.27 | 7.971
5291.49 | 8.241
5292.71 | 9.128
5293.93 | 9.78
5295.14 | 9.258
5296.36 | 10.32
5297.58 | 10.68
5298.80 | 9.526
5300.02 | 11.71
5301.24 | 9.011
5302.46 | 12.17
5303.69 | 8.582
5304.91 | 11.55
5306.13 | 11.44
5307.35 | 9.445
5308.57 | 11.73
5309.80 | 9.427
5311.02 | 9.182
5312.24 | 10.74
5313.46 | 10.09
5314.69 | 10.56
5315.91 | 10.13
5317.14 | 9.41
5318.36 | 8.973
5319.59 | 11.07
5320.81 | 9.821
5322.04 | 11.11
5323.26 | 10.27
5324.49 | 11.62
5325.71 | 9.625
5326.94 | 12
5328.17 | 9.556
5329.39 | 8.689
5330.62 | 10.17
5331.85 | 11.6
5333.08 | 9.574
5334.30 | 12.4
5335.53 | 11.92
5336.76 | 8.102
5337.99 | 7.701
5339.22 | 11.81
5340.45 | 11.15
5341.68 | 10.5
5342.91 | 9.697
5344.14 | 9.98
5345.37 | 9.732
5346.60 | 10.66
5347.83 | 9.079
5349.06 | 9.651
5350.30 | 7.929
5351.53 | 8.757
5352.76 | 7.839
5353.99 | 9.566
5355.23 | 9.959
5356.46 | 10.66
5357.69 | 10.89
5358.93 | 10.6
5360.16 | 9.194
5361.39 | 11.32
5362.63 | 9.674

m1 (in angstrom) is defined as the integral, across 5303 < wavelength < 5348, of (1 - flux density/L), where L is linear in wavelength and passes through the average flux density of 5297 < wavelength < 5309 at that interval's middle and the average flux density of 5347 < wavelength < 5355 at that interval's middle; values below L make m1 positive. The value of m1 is -2.3 angstrom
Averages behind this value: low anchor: 10.6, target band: 10.3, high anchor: 8.9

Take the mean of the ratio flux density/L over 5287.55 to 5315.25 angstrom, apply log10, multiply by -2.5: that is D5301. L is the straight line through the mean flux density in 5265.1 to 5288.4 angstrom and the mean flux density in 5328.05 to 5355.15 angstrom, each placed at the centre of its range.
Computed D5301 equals -0.02 mag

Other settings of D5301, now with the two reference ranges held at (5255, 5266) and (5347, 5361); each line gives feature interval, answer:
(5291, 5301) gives -0.037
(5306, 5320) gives -0.069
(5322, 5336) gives -0.127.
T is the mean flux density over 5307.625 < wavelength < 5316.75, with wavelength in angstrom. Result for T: 10.2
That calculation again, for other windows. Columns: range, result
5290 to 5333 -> 10.1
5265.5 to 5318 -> 9.93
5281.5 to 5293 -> 9.67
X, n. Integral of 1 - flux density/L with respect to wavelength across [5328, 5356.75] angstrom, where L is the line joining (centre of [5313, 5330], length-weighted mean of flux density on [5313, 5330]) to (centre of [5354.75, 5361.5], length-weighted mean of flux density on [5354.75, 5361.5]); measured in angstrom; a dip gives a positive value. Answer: 1.27 angstrom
